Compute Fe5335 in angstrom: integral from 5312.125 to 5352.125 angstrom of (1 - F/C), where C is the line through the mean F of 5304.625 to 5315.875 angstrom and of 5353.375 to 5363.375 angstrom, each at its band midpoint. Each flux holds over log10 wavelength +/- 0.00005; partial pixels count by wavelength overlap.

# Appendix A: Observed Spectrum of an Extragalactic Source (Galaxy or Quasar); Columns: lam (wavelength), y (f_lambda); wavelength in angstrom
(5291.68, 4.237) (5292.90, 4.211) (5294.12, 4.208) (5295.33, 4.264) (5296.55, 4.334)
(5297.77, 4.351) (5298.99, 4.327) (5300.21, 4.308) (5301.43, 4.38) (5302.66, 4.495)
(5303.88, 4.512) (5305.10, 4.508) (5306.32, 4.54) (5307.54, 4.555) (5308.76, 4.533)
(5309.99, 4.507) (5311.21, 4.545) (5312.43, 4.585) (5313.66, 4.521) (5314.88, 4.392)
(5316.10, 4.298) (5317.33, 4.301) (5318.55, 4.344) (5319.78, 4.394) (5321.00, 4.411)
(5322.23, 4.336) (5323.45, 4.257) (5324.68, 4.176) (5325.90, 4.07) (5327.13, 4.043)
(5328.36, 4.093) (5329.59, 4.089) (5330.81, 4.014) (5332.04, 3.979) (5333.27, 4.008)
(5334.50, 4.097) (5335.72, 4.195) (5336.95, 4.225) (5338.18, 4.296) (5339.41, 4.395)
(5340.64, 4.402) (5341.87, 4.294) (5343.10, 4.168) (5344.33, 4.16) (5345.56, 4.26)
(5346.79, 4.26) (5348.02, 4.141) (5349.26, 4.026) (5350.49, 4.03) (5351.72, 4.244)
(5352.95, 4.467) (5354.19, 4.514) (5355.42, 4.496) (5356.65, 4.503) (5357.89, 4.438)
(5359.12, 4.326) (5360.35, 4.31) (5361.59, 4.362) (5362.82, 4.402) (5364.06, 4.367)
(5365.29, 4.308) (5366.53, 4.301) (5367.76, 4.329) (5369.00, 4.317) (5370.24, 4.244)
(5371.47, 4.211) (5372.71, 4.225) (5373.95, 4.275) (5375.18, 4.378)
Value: 2.22 angstrom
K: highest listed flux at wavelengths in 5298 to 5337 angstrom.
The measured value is 4.585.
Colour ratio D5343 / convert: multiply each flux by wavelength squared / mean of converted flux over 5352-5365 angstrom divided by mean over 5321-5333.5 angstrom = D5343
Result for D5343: 1.1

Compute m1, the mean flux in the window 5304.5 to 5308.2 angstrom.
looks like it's 4.54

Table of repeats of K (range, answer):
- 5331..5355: 4.514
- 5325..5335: 4.097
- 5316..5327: 4.411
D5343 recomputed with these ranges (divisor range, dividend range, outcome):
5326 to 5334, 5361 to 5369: 1.09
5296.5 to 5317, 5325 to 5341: 0.94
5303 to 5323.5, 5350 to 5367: 1.00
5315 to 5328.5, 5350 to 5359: 1.04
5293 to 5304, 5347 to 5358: 1.01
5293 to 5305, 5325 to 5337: 0.95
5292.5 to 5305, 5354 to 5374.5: 1.02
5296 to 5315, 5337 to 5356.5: 0.97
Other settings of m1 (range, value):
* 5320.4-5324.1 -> 4.33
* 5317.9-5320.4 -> 4.38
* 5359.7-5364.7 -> 4.36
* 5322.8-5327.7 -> 4.14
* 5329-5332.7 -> 4.03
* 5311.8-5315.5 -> 4.5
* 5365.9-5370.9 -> 4.3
